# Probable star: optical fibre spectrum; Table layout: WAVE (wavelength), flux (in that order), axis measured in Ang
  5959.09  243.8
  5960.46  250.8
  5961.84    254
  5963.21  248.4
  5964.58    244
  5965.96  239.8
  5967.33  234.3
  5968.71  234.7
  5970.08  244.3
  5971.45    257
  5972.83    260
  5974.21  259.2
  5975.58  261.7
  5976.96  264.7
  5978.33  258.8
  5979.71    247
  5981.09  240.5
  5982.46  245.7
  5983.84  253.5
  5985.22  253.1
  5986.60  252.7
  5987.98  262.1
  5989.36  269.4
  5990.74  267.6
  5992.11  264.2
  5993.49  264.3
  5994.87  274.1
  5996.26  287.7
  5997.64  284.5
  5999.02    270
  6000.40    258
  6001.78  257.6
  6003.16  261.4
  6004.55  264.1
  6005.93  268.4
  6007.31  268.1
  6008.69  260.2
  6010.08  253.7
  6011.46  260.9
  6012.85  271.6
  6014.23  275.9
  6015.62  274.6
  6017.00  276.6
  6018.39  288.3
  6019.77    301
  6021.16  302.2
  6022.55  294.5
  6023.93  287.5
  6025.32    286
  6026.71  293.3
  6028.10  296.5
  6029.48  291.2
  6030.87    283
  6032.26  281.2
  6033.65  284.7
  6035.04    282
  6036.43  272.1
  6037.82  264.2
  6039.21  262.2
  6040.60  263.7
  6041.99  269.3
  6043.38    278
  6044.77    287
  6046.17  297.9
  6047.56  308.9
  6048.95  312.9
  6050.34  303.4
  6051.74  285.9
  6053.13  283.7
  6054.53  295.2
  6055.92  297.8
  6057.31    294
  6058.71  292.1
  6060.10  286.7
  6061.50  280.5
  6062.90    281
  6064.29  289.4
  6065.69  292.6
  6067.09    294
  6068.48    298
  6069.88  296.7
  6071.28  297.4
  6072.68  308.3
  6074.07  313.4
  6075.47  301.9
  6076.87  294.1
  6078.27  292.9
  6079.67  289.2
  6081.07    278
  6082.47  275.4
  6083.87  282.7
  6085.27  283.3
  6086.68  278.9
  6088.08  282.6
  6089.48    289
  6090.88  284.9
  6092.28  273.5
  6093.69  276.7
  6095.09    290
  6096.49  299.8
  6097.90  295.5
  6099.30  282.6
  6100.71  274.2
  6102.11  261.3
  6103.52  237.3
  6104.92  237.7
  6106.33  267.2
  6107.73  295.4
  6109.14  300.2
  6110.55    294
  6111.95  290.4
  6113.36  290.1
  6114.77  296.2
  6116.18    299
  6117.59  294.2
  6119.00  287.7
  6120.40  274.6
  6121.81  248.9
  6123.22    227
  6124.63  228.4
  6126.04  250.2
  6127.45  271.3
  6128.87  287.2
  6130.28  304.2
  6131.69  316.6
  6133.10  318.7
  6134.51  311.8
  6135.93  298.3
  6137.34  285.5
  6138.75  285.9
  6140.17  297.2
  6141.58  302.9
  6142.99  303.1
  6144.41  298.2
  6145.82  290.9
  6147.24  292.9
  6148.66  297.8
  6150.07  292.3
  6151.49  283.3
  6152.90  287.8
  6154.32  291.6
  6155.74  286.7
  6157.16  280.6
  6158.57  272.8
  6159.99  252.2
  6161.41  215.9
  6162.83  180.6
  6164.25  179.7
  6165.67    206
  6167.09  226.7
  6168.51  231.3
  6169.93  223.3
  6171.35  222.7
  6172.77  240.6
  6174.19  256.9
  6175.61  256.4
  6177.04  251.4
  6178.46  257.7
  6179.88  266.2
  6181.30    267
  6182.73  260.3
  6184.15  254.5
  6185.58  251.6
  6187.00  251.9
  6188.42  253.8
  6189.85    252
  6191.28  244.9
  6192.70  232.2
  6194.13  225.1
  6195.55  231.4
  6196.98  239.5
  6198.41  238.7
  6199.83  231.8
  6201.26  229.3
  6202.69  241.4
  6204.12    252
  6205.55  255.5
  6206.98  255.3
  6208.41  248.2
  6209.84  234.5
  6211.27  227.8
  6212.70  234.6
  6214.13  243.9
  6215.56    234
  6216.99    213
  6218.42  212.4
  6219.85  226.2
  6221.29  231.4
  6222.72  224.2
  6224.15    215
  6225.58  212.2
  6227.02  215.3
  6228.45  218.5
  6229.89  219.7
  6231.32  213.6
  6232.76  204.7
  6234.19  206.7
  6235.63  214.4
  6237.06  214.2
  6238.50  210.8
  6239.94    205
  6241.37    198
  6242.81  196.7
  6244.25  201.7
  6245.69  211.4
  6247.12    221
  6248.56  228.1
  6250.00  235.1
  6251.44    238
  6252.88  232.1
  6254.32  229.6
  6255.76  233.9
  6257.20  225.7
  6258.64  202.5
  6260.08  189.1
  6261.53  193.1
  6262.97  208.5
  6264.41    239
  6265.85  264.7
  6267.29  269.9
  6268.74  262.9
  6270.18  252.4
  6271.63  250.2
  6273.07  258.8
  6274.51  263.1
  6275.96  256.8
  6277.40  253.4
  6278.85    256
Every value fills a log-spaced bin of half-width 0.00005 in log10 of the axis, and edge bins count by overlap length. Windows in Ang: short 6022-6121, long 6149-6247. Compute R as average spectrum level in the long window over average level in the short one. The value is 0.82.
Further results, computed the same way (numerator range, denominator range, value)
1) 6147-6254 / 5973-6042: 0.87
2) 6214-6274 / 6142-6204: 0.88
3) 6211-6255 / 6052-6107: 0.77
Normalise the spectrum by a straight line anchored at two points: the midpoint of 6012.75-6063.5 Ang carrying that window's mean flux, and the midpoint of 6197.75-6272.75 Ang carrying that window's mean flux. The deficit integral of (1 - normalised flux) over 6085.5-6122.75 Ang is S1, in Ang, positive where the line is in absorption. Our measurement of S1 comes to -2.00 Ang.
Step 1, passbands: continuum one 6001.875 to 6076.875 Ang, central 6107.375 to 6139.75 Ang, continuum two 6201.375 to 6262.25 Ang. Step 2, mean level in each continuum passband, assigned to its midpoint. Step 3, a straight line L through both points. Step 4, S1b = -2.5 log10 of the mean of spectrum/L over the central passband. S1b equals -0.11 mag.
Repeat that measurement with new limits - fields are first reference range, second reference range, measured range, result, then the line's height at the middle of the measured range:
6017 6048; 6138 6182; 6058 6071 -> -0.04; 279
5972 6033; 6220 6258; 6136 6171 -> -0.12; 237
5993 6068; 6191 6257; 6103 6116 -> -0.09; 259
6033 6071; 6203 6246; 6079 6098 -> -0.04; 273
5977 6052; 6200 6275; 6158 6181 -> 0.03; 242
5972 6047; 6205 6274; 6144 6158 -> -0.19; 243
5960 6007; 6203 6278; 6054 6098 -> -0.17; 247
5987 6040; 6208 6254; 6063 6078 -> -0.14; 261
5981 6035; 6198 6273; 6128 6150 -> -0.21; 246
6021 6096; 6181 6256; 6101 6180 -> -0.05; 258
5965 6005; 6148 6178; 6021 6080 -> -0.14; 255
